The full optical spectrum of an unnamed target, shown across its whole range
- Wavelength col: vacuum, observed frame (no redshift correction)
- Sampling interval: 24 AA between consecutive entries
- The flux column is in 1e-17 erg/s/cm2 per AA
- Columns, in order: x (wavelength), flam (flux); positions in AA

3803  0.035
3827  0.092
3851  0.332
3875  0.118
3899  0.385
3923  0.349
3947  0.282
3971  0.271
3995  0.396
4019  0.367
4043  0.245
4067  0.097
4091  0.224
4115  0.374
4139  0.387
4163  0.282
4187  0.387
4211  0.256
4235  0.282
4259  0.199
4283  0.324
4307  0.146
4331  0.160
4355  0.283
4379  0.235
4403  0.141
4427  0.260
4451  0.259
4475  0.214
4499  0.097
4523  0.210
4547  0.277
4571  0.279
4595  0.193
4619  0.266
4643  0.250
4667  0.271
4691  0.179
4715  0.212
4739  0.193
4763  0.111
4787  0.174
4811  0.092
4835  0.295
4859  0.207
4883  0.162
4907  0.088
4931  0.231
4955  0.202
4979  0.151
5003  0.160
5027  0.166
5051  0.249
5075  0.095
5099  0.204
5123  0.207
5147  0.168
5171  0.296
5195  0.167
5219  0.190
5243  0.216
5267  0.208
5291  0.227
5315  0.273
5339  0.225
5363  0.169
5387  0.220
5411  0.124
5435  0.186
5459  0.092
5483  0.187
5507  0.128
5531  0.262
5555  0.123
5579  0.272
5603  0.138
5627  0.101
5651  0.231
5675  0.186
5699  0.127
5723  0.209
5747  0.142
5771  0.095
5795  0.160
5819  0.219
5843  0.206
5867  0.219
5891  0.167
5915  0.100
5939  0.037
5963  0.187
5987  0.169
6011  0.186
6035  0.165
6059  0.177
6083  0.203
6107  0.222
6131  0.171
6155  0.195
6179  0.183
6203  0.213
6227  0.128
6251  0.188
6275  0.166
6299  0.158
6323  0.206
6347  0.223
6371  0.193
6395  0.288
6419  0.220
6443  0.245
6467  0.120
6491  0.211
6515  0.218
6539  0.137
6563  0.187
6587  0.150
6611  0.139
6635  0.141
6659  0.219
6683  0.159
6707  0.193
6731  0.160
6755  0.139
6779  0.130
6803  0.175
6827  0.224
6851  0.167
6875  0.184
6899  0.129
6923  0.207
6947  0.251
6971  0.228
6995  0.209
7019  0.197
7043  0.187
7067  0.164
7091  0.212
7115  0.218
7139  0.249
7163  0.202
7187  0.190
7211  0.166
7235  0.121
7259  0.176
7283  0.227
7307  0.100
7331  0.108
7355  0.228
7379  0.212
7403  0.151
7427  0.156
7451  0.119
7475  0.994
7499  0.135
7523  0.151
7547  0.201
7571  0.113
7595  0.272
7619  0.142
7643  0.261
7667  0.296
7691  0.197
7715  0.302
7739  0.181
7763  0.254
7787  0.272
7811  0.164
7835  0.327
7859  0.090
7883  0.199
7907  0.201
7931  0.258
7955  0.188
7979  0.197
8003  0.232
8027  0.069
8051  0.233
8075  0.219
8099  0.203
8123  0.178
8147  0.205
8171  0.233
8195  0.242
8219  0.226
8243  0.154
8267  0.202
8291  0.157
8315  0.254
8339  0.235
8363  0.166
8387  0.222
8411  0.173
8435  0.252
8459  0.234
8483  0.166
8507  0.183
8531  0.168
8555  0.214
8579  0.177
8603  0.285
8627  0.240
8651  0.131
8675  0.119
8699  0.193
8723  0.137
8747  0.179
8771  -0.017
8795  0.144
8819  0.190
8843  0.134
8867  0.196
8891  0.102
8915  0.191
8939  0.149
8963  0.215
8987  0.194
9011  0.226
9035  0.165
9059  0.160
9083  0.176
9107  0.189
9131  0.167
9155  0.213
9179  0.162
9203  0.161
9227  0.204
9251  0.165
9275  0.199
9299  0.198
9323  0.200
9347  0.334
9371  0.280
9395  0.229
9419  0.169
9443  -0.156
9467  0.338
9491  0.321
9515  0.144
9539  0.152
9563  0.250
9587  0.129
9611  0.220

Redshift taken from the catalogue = 1.005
